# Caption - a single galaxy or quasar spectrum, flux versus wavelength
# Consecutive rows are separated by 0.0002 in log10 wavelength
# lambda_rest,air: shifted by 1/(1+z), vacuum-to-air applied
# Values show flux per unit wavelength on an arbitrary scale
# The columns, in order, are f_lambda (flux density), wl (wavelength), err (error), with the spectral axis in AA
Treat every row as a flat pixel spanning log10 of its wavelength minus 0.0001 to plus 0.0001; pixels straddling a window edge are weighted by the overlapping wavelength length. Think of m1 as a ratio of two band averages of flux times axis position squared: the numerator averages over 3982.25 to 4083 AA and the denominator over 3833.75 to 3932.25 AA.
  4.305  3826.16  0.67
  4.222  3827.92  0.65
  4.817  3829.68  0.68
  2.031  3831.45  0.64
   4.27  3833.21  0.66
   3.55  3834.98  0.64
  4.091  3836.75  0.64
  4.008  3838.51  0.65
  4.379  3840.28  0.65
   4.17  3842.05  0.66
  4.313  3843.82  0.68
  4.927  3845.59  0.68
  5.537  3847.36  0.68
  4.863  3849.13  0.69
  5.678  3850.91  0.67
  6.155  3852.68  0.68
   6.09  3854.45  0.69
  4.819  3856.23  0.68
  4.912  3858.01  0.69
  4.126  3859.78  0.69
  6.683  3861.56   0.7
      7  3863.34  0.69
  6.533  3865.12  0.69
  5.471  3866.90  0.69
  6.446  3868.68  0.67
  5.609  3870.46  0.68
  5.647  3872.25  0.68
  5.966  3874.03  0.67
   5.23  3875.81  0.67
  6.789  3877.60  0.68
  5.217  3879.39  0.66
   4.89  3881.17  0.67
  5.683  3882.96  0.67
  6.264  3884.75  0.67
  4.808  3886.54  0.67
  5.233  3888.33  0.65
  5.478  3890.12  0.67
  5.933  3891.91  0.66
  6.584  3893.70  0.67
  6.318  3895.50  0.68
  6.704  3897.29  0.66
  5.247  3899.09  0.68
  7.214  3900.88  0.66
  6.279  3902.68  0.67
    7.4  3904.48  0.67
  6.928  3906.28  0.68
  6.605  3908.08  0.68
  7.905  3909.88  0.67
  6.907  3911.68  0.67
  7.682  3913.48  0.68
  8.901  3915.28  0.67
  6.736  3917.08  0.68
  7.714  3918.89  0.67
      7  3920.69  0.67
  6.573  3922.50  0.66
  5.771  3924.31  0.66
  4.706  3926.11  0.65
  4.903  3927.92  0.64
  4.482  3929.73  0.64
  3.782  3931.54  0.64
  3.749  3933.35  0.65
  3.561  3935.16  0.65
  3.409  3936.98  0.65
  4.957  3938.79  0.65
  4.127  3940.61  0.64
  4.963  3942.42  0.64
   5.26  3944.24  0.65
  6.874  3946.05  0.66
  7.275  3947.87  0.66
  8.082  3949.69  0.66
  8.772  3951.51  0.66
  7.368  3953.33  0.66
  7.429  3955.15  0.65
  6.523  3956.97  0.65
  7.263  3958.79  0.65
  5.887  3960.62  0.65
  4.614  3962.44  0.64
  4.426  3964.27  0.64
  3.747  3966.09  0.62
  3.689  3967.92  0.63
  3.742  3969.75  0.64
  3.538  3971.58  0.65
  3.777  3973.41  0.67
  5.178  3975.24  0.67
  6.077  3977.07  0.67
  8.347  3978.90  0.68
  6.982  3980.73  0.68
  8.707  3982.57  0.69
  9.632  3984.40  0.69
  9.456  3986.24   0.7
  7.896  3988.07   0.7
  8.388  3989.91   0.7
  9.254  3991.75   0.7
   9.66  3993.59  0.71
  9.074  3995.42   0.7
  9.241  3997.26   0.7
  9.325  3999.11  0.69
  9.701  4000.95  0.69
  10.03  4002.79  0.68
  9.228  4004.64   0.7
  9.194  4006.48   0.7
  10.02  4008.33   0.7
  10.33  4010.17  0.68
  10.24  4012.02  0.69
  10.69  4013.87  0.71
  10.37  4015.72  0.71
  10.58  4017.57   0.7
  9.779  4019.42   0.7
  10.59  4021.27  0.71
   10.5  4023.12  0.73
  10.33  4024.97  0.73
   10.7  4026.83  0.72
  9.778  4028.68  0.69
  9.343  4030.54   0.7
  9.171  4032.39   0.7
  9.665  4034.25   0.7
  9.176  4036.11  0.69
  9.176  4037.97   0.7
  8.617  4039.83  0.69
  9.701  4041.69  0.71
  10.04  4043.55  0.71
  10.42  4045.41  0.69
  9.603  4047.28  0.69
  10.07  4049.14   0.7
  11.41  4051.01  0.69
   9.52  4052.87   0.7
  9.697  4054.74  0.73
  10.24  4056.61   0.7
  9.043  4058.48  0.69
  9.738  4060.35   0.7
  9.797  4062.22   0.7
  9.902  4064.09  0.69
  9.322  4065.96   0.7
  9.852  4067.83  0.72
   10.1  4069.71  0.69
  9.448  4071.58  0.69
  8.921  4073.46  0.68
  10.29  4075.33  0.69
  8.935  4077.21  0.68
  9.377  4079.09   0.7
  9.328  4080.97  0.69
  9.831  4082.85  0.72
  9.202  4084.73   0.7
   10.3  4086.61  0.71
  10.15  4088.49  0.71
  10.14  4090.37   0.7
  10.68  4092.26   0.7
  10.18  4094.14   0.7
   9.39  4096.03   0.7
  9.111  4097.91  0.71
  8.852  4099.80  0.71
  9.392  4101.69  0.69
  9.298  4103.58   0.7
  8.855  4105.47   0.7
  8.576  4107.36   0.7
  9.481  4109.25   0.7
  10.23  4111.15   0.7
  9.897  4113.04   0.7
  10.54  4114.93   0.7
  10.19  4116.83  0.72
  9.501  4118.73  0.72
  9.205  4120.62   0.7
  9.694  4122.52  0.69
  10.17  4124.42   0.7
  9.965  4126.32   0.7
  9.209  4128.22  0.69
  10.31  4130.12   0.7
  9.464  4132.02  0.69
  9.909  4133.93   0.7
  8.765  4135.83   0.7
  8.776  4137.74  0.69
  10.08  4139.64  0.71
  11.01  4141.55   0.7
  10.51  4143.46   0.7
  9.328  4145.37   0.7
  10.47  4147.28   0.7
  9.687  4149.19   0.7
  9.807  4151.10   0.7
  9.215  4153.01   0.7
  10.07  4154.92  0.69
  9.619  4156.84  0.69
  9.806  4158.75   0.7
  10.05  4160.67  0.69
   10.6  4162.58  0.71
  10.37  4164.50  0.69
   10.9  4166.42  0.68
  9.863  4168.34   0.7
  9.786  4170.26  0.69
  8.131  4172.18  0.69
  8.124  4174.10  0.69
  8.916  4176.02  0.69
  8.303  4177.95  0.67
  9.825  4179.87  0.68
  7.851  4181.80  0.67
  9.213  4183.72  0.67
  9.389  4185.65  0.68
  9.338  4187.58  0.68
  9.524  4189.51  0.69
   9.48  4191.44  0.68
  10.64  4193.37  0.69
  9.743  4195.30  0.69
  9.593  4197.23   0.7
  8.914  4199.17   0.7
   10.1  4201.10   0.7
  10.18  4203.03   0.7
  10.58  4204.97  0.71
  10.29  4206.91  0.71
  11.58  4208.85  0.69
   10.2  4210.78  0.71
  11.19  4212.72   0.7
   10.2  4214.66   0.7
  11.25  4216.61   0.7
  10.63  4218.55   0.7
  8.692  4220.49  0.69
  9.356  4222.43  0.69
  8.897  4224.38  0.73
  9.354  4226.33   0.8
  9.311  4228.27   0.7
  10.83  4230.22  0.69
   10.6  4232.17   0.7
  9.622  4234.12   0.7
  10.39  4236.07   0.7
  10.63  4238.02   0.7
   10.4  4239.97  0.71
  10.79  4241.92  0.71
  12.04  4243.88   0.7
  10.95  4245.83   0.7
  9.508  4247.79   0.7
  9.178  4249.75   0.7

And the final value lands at 1.80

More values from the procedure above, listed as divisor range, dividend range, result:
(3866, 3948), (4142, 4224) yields 1.91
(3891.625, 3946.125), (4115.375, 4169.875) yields 1.86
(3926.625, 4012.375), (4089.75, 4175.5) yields 1.54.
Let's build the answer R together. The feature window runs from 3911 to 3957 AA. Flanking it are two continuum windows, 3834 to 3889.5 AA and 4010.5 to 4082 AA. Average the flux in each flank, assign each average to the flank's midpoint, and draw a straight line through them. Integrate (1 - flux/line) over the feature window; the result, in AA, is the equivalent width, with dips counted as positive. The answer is 6.68 AA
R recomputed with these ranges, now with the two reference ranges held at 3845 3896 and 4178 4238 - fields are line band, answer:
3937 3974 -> 6.32 AA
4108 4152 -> -4.53 AA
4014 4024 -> -3.80 AA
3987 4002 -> -3.84 AA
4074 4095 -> -3.75 AA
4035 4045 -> -2.07 AA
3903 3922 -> -3.43 AA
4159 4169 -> -1.07 AA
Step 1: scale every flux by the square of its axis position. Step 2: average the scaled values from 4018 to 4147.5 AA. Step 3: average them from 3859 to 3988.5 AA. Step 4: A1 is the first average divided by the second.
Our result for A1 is 1.74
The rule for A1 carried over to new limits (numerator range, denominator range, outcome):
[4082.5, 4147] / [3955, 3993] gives 1.62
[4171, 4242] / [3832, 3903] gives 2.12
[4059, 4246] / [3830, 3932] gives 1.96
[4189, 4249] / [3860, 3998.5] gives 1.86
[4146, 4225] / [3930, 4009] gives 1.60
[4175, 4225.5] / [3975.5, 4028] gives 1.14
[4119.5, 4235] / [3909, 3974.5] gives 1.92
